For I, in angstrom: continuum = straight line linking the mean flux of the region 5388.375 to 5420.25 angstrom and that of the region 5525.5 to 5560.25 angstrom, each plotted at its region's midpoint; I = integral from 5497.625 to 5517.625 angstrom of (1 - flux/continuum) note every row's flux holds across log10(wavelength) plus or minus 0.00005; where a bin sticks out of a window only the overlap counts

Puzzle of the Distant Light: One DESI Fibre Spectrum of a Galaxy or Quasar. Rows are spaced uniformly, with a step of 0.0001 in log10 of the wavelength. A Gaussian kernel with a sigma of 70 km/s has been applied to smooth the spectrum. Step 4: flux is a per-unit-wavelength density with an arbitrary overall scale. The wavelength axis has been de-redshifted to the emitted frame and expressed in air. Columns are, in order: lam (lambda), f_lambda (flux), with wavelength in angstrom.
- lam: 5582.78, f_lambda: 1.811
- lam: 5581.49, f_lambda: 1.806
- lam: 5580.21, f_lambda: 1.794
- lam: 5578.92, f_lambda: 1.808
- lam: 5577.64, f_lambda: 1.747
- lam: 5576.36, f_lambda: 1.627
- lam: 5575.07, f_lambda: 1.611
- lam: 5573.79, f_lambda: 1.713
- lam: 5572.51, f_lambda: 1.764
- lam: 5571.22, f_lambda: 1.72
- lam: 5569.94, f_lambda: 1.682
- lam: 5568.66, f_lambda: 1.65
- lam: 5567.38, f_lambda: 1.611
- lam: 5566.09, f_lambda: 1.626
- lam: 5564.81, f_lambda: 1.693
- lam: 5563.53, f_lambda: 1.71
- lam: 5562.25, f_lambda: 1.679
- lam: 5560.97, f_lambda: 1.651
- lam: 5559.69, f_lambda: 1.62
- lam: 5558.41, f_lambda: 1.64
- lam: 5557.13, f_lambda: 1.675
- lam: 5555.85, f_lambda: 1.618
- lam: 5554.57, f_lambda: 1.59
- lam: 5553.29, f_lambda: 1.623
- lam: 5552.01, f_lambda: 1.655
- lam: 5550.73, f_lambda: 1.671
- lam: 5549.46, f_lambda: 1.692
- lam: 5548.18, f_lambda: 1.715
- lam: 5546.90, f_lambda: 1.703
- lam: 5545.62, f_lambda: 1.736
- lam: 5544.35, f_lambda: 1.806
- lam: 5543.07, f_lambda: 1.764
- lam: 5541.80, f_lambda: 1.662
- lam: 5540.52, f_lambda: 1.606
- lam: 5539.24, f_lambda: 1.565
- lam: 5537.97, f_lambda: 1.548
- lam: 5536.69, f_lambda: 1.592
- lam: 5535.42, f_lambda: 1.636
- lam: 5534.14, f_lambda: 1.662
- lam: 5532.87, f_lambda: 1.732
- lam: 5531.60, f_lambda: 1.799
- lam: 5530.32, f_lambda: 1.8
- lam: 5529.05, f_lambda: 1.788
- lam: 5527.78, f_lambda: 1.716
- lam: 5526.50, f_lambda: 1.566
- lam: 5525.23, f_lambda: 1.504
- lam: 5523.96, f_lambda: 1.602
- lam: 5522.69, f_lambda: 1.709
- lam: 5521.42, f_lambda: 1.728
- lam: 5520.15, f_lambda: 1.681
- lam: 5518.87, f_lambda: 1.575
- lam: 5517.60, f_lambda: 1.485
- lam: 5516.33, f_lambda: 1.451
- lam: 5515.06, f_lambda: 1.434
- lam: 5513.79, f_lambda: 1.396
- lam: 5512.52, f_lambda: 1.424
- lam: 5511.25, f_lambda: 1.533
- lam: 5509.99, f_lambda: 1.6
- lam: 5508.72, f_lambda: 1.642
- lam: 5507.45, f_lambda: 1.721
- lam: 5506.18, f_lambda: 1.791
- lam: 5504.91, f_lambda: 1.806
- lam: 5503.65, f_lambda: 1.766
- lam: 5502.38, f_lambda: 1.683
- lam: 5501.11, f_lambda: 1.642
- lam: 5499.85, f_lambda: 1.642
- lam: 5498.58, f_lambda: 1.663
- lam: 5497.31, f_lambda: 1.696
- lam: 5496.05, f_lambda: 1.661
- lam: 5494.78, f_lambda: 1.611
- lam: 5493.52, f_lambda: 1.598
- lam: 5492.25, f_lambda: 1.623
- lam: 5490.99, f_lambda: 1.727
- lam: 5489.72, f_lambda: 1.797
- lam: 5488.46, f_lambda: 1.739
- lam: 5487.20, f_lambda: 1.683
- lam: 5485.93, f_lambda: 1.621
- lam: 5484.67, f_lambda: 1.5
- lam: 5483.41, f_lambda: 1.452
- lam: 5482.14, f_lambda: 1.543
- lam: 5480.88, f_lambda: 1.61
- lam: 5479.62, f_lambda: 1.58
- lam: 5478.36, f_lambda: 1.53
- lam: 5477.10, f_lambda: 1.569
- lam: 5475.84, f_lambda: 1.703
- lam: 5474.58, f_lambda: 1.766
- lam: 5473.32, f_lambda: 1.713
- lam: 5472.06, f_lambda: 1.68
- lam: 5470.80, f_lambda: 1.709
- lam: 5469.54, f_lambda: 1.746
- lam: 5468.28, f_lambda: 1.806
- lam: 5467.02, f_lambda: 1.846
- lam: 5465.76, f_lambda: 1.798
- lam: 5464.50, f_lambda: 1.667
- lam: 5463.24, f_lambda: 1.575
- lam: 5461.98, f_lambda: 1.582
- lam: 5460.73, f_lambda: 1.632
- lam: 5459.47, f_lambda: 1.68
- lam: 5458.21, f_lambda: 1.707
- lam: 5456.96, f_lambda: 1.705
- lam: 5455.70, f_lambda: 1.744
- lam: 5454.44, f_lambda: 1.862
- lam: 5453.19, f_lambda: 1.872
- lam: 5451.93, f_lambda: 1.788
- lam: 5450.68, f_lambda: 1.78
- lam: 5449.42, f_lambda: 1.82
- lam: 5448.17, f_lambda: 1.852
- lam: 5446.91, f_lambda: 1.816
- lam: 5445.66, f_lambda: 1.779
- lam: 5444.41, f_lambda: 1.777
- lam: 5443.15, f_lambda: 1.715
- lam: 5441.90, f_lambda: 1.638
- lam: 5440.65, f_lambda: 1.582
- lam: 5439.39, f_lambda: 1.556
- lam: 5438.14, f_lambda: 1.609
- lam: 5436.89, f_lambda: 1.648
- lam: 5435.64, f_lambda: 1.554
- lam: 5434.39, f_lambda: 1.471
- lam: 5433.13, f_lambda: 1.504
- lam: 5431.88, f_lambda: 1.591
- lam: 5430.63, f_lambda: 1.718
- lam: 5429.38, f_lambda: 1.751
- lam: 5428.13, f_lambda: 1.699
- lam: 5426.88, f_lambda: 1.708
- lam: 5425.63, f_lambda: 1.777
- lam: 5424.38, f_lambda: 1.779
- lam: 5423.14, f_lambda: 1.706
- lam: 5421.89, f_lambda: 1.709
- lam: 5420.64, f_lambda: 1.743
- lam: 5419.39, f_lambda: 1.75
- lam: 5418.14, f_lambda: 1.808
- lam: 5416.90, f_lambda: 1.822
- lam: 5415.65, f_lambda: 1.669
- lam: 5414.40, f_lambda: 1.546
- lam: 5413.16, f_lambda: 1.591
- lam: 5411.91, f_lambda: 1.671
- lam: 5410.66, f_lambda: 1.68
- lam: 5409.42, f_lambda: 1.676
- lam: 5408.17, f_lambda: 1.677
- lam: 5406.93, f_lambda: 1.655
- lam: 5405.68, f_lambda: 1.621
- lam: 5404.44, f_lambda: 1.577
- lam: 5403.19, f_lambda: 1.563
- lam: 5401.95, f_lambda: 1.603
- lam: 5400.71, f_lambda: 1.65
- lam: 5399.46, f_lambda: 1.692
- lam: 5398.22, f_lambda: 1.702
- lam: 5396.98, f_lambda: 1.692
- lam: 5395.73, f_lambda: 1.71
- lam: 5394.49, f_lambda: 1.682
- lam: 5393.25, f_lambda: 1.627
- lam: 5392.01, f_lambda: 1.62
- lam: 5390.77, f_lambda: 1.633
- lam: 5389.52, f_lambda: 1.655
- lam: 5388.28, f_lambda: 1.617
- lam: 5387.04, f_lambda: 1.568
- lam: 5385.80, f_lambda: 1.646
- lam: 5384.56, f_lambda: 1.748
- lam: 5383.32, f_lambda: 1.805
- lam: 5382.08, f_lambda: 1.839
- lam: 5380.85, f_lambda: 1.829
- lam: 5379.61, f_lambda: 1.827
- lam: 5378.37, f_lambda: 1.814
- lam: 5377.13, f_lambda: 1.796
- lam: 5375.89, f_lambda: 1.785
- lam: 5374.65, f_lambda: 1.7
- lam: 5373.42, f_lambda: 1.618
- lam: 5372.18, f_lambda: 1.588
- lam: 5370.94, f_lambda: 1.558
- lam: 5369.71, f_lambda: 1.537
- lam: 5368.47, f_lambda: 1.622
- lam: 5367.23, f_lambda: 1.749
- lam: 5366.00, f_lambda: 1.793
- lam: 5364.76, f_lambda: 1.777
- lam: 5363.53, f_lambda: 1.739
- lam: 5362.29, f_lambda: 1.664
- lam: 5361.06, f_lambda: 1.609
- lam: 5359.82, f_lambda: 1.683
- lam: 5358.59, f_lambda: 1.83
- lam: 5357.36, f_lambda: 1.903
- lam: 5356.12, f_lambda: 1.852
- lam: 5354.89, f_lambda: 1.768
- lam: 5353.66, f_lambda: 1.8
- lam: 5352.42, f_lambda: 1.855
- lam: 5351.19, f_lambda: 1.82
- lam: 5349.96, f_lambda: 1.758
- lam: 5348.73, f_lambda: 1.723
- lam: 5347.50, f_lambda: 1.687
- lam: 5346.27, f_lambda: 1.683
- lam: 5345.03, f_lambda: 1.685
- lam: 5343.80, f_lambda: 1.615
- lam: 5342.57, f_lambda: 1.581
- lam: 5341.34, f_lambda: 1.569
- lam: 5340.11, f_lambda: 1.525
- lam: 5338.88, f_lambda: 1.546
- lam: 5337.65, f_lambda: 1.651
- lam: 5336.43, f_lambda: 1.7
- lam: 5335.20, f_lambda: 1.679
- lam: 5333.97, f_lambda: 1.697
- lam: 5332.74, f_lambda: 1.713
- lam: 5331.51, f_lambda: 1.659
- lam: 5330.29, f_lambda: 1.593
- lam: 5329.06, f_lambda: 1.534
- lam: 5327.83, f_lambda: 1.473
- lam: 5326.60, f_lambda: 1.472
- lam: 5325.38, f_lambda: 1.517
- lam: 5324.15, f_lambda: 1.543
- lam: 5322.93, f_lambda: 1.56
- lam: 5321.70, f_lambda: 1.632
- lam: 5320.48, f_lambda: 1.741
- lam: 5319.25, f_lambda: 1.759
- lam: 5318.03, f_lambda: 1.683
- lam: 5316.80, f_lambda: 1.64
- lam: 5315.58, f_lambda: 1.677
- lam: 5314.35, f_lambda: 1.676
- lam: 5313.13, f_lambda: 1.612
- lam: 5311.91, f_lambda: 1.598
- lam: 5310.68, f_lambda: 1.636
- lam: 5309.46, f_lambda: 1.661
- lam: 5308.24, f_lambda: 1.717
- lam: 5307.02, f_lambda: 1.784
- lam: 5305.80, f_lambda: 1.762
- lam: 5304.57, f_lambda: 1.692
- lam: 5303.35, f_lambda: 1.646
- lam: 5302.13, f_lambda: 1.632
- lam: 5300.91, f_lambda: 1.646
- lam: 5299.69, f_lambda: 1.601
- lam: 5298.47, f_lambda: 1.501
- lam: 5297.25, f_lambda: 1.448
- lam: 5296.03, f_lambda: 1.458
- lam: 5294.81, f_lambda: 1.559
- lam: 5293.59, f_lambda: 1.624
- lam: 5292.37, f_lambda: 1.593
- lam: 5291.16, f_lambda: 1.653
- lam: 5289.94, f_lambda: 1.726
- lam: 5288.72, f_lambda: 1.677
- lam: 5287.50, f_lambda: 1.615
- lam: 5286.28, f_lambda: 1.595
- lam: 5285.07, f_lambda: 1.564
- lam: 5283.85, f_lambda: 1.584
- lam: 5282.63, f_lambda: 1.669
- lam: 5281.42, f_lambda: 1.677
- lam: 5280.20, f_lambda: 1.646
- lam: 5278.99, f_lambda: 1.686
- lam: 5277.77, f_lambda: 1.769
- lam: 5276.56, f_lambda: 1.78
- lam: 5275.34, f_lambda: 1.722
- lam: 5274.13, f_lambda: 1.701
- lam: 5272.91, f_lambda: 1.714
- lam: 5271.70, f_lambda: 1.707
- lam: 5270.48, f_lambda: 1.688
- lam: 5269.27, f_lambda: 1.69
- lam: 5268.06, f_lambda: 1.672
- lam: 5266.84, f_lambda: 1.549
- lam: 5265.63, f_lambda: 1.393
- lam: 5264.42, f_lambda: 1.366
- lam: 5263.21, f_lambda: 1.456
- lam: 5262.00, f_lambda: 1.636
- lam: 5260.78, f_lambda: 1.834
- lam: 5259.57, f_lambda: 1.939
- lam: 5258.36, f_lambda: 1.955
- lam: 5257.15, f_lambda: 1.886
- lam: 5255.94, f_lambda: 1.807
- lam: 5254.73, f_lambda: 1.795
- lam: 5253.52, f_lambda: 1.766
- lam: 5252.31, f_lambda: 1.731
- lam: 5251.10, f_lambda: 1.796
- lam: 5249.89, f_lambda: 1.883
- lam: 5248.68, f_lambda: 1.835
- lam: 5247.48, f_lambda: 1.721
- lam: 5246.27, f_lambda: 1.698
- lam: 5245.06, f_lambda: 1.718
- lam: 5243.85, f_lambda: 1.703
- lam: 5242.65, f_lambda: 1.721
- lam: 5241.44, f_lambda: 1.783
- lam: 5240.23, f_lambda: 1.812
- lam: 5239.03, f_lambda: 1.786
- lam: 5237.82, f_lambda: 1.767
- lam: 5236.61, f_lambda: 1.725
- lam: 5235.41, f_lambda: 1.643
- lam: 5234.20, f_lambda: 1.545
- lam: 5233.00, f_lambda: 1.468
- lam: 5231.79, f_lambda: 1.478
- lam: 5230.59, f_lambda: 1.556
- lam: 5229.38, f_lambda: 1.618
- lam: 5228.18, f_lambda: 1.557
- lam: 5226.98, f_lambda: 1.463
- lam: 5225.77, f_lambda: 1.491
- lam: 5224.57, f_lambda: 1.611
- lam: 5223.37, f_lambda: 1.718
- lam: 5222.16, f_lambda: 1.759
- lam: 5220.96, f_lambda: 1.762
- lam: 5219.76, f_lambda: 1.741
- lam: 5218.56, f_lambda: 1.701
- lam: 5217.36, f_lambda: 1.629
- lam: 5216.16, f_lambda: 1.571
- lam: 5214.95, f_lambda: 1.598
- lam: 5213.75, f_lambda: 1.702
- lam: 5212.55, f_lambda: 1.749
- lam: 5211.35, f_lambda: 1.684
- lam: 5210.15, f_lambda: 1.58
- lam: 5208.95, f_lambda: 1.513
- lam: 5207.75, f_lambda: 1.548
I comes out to 0.7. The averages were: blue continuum 1.66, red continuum 1.67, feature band 1.61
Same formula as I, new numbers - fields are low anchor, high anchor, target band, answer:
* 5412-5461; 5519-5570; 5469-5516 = 1.3 angstrom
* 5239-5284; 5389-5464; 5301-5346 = 1.8 angstrom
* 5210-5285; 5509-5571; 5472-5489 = 0.3 angstrom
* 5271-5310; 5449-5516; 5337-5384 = -1.7 angstrom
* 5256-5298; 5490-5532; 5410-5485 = -2.0 angstrom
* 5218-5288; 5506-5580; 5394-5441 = 0.1 angstrom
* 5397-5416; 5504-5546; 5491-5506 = -0.4 angstrom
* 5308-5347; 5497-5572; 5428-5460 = -1.2 angstrom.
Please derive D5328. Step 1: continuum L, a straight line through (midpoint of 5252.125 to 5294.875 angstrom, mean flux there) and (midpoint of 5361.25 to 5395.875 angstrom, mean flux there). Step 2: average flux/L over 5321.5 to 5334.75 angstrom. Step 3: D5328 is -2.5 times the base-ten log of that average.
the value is 0.072 mag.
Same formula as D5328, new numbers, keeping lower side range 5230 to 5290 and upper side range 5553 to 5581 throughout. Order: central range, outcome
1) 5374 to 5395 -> -0.02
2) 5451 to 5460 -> -0.05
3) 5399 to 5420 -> 0.02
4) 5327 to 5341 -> 0.05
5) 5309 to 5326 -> 0.03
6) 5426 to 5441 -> 0.04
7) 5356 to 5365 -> -0.04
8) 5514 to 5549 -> 0.02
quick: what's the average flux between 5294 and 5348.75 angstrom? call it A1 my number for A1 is 1.62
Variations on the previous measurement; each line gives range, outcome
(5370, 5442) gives 1.67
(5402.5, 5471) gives 1.7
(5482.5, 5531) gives 1.63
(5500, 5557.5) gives 1.65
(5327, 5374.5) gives 1.68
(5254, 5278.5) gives 1.7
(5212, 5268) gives 1.68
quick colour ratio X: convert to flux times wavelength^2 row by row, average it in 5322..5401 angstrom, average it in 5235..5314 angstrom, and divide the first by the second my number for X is 1.03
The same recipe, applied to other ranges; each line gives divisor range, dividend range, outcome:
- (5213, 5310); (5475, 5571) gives 1.09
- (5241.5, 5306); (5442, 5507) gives 1.09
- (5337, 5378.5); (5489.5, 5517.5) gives 1.01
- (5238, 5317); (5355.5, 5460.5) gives 1.06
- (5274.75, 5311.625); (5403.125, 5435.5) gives 1.07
